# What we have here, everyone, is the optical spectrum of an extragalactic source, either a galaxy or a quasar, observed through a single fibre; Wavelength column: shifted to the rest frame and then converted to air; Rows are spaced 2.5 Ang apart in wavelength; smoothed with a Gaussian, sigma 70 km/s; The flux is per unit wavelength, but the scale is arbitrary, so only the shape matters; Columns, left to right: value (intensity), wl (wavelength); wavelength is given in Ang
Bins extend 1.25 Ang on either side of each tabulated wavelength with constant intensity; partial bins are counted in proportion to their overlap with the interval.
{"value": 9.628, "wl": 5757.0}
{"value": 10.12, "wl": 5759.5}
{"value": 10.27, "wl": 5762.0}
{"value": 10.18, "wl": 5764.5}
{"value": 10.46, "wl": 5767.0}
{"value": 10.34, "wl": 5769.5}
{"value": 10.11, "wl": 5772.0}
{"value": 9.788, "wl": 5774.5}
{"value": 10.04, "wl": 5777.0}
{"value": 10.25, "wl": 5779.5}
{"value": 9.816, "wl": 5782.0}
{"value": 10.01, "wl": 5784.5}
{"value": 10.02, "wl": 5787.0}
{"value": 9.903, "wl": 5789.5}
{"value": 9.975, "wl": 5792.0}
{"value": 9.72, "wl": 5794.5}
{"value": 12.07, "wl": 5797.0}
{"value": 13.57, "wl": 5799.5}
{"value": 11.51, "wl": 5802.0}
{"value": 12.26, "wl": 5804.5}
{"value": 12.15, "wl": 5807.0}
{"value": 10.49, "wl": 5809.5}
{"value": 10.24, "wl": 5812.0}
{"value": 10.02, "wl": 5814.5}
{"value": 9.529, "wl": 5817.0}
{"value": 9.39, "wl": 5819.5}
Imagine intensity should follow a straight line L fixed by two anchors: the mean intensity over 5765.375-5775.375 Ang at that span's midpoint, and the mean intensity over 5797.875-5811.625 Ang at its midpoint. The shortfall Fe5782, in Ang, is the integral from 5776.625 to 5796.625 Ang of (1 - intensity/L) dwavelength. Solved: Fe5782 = 1.7 Ang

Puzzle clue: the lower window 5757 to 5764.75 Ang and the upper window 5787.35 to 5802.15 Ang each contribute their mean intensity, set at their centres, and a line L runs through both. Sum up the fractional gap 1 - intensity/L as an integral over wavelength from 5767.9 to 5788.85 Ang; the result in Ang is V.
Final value 1.04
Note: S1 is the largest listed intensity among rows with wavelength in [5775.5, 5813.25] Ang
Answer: 13.57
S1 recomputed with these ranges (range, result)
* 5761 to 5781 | 10.46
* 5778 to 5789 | 10.25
